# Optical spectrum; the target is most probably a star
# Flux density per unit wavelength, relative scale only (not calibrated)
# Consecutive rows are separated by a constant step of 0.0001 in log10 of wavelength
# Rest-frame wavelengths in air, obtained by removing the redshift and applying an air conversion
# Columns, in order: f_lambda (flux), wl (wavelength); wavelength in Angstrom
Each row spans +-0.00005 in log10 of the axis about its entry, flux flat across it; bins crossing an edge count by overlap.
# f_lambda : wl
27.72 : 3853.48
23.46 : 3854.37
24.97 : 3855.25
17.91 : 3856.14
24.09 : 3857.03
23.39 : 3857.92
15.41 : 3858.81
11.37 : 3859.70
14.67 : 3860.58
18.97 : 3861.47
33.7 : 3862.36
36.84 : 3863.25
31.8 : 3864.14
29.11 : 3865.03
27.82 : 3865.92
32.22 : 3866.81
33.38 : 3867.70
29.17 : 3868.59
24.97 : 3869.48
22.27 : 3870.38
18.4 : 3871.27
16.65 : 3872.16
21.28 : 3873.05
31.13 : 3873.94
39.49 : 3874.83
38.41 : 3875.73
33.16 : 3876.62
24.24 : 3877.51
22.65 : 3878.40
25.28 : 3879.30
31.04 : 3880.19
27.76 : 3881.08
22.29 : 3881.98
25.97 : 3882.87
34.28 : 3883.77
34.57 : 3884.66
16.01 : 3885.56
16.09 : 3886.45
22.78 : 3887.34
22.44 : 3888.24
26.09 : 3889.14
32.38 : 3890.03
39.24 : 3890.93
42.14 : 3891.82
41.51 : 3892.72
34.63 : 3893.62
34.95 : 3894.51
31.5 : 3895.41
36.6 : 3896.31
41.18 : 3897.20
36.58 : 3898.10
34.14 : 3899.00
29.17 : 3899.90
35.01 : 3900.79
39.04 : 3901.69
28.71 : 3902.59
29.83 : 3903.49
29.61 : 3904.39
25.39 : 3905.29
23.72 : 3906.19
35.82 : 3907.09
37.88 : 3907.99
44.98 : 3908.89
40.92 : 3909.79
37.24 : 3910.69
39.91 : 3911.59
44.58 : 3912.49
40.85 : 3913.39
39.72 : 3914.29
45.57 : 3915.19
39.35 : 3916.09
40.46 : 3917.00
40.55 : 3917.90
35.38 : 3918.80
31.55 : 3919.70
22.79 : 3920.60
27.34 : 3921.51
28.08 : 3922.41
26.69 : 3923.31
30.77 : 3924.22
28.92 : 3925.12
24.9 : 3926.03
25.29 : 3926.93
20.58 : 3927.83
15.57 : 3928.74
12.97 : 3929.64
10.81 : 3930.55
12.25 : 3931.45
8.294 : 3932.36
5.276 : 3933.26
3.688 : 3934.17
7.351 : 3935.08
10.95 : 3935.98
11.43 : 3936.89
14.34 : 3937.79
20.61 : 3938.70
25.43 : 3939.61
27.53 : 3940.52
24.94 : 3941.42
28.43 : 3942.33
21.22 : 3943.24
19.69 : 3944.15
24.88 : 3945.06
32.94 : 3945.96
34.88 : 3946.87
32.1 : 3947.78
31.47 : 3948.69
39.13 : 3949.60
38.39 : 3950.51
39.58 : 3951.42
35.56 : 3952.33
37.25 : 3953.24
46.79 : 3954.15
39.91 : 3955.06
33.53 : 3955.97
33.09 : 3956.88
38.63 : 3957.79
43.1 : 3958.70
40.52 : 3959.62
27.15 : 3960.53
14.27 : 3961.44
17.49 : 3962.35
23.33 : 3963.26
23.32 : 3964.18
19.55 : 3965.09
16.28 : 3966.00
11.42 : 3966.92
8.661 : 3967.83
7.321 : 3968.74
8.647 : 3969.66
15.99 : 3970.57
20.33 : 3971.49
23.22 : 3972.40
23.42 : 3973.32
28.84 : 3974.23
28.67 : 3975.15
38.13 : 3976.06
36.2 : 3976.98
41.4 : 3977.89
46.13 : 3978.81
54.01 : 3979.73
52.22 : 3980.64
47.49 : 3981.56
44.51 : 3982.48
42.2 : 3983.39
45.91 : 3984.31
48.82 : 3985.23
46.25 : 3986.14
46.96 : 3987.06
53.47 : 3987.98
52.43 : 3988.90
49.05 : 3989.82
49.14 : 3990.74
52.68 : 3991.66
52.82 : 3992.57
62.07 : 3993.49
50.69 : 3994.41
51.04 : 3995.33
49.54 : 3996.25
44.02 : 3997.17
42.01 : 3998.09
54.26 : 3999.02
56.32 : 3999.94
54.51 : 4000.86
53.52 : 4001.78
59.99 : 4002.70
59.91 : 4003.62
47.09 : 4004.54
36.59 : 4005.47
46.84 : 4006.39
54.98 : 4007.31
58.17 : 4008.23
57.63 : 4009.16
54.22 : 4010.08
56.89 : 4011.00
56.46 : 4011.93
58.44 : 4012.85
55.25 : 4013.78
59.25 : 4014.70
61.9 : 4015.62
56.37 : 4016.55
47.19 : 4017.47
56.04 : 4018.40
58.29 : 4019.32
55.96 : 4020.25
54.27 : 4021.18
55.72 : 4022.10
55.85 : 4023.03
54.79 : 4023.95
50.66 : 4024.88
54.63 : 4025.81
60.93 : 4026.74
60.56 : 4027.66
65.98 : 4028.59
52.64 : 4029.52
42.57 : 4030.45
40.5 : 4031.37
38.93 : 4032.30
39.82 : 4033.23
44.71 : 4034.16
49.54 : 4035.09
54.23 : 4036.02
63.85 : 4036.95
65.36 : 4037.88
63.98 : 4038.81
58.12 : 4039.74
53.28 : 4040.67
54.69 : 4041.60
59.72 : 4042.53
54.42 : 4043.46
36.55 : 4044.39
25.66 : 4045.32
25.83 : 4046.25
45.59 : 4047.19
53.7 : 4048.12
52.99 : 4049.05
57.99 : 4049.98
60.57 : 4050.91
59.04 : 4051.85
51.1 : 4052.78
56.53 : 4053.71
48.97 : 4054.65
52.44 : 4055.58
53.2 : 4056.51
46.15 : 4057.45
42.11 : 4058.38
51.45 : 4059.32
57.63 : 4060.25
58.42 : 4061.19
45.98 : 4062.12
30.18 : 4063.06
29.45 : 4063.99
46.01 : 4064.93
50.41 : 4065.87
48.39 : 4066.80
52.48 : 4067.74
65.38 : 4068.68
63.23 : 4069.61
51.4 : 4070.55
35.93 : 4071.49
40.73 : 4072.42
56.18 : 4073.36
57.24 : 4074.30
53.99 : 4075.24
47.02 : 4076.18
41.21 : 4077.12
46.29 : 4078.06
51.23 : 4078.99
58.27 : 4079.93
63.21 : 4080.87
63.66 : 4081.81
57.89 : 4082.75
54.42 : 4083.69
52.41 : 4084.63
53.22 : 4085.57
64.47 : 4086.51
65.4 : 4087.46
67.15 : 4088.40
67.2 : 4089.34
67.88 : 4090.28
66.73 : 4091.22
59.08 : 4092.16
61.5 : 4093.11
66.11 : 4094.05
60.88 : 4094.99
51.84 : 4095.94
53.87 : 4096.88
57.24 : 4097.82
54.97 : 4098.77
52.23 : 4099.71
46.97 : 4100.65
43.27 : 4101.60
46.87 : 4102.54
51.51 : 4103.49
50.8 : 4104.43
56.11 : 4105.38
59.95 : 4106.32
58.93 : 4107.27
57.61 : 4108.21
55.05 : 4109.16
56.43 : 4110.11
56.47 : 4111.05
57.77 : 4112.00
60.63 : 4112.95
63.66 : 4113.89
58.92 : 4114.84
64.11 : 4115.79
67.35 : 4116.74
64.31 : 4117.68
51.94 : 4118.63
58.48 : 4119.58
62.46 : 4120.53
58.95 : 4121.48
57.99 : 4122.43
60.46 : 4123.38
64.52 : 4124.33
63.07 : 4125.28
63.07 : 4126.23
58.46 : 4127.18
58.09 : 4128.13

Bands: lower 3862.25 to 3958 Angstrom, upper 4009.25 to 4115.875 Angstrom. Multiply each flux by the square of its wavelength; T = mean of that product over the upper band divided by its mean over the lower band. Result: 2.0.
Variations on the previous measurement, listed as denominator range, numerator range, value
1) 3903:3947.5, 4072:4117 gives 2.31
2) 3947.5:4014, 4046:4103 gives 1.37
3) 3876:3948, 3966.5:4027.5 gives 1.73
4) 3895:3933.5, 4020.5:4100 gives 1.87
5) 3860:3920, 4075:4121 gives 2.01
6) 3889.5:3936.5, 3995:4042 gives 1.89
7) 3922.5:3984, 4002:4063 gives 2.05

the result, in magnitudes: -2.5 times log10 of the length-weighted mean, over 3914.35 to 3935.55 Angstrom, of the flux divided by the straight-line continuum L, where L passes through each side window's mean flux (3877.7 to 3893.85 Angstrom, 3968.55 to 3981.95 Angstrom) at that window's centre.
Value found 0.242 mag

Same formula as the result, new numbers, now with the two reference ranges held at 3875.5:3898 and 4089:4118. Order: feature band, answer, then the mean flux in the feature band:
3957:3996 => 0.17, 35.9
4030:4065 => 0.03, 49.3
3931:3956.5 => 0.44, 25.3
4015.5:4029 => -0.19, 56.4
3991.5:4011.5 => -0.17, 52.5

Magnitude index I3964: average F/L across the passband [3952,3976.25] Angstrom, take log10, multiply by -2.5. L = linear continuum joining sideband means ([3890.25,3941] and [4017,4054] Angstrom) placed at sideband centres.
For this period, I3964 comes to 0.42 mag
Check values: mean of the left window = 29.1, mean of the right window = 52.3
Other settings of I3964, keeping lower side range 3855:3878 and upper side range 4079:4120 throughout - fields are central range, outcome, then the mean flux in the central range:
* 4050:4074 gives 0.06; 50.3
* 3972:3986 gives 0.04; 40.3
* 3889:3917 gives -0.17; 36.3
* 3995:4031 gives -0.17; 54.1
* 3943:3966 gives 0.21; 31.3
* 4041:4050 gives 0.10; 46.3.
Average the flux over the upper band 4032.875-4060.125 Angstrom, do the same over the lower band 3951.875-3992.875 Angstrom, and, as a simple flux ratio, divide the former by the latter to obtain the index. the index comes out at 1.47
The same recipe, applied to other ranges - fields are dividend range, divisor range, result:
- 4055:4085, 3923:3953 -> 2.23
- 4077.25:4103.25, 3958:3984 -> 1.98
